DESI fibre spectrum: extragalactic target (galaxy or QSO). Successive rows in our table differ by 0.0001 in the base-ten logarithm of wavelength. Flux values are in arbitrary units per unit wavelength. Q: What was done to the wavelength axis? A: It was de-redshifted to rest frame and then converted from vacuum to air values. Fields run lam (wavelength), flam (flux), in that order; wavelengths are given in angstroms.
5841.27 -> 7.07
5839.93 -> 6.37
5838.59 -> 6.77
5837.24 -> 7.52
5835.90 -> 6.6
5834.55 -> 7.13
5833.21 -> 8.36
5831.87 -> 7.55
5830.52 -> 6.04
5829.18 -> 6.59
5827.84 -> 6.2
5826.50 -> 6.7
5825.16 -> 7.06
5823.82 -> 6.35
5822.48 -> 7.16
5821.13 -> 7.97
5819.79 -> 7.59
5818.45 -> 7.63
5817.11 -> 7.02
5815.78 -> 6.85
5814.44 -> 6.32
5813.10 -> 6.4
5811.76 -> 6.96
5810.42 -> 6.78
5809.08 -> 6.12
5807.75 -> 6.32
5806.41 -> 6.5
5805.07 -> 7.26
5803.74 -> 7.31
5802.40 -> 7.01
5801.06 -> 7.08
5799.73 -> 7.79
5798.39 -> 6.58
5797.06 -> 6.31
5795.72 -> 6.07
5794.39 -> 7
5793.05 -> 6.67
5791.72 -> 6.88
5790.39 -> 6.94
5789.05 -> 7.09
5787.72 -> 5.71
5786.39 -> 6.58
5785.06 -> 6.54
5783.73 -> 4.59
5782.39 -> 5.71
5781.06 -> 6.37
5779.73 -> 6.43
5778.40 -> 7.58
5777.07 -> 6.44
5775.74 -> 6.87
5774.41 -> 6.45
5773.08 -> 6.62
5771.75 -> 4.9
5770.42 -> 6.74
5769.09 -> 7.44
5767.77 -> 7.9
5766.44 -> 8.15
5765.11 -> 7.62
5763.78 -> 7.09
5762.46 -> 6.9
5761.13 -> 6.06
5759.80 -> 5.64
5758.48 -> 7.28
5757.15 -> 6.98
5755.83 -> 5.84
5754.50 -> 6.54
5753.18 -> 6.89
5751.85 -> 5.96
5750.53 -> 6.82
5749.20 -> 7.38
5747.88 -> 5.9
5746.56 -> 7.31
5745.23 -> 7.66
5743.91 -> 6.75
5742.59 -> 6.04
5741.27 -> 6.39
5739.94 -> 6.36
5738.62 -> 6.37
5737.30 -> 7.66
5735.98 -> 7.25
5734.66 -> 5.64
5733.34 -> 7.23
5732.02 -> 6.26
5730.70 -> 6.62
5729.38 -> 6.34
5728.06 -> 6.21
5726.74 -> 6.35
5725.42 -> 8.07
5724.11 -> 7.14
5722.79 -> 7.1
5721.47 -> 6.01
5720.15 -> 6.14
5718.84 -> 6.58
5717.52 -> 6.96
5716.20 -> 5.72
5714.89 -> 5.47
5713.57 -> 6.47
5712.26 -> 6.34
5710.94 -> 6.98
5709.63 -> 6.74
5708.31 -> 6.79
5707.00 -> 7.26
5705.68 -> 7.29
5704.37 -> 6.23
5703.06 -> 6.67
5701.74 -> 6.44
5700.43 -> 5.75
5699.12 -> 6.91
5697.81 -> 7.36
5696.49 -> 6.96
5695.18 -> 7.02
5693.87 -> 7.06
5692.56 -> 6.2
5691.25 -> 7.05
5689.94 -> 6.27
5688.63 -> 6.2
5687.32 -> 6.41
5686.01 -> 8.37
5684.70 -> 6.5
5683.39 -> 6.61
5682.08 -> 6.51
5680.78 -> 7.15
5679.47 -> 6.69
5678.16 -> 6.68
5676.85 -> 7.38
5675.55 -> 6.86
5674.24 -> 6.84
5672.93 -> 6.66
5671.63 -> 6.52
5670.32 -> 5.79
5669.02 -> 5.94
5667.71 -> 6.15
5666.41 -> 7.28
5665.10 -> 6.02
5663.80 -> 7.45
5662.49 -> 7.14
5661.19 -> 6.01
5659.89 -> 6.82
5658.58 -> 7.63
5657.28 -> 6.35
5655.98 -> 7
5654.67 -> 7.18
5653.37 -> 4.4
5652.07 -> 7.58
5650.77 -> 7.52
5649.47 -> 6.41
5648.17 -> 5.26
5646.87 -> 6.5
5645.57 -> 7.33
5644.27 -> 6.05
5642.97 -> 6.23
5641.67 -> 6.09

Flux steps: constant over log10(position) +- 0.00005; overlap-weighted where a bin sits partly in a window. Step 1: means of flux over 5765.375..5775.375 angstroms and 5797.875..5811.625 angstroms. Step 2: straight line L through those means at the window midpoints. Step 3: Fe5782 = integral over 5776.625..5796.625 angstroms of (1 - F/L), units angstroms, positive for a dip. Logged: 1.3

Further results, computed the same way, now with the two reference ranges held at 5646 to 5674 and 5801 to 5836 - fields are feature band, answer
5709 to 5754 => 0.7 angstroms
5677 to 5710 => -0.7 angstroms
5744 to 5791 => 1.0 angstroms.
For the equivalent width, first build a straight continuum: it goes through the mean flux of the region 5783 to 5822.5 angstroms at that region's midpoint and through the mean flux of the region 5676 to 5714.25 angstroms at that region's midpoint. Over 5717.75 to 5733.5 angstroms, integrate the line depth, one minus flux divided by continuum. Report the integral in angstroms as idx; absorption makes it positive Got 0.2 angstroms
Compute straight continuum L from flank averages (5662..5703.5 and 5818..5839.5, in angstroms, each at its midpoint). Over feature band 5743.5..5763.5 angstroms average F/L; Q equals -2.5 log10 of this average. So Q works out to 0.03 mag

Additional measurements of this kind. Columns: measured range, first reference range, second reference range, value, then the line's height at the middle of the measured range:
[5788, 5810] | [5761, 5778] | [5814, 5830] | 0.02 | 6.93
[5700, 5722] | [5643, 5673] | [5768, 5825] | 0.02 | 6.61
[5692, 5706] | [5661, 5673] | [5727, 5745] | -0.03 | 6.54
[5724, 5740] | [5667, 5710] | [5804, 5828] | 0.00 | 6.76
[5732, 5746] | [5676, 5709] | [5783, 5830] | 0.01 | 6.77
